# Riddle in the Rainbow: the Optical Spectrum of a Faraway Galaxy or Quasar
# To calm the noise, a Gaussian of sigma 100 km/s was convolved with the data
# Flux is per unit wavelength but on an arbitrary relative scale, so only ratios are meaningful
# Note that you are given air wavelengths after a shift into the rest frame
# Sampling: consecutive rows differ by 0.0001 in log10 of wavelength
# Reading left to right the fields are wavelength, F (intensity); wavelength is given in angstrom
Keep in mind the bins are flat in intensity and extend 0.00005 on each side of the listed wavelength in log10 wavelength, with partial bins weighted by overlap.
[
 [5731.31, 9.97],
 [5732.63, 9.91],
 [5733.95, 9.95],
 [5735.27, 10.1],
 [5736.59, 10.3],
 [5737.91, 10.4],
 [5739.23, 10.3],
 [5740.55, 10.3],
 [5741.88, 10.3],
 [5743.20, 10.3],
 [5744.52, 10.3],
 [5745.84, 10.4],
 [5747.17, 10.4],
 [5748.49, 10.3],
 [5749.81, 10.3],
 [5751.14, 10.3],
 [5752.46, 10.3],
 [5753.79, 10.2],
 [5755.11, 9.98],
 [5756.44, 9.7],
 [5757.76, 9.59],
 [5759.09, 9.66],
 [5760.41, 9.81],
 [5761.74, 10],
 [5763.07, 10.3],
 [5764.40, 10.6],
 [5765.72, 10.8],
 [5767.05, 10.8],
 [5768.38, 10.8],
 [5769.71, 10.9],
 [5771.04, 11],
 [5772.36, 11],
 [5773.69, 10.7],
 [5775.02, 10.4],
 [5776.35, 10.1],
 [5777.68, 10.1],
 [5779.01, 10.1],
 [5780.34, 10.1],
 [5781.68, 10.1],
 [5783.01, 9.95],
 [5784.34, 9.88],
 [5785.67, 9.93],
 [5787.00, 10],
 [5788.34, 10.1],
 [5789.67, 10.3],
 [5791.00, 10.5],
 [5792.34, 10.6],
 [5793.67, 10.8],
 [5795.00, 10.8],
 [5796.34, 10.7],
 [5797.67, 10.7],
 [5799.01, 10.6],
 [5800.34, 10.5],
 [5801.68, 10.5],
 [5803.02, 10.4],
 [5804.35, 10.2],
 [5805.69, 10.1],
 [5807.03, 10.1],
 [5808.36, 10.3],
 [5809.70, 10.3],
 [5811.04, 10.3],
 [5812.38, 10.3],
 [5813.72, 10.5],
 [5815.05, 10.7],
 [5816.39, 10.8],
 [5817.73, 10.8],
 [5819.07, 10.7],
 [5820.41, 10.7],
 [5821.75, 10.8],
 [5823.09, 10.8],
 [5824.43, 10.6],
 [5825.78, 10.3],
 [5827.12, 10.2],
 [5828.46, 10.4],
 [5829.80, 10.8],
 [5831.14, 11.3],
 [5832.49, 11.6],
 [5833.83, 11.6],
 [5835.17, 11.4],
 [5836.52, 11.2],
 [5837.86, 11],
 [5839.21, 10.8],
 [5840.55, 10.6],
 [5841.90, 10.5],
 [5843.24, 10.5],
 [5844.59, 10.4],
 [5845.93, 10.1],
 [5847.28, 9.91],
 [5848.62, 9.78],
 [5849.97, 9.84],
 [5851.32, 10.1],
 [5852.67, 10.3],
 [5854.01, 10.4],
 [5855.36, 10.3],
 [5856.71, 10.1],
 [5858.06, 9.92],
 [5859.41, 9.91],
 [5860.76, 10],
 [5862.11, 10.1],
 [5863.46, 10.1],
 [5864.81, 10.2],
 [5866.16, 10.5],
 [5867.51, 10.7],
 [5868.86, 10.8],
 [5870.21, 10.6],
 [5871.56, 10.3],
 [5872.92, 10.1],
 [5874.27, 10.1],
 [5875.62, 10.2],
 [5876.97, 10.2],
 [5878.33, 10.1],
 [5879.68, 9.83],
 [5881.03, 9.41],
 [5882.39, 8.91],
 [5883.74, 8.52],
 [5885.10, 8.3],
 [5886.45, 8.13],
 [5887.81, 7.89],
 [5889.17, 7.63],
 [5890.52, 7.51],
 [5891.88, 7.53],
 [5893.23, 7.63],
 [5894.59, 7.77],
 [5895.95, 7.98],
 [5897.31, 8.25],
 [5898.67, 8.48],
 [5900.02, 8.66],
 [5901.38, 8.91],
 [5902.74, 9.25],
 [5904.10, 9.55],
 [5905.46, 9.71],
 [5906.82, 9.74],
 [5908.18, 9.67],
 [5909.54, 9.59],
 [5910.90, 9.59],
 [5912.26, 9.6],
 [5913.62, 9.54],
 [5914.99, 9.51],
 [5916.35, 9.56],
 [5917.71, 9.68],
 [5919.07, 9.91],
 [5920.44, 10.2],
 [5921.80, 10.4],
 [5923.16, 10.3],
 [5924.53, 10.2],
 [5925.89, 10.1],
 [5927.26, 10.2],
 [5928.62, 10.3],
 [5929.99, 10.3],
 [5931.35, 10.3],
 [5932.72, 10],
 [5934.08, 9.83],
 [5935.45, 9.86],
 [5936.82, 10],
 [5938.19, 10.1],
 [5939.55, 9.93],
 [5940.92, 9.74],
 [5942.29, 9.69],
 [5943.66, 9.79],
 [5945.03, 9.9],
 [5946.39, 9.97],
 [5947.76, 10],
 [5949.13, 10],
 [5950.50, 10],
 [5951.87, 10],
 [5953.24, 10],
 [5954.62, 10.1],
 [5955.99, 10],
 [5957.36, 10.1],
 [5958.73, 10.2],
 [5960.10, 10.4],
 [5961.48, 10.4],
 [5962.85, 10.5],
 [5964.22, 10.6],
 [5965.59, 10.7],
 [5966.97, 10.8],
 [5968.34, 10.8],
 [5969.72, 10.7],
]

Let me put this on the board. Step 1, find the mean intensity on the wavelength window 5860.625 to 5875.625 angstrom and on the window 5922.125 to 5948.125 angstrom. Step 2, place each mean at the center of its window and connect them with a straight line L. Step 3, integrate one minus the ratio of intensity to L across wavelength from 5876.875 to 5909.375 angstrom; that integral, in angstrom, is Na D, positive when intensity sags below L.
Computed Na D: 4.8 angstrom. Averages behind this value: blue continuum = 10.3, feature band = 8.72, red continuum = 10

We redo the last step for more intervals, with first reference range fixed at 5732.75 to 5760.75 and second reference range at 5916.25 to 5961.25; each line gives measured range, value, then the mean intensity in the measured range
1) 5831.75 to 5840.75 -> -1.0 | 11.2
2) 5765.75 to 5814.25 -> -1.3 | 10.4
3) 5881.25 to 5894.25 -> 2.6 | 8.05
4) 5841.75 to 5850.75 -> 0.0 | 10.1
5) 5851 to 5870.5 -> -0.3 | 10.3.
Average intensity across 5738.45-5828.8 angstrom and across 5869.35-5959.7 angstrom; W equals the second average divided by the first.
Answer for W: 0.92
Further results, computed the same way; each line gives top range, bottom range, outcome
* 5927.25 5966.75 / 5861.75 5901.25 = 1.10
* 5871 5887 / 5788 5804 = 0.90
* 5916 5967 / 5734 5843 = 0.97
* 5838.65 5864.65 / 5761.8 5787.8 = 0.98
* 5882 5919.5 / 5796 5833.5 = 0.83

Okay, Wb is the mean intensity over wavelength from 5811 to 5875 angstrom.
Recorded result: 10.5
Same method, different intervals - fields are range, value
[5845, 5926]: 9.53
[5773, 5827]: 10.4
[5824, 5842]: 10.9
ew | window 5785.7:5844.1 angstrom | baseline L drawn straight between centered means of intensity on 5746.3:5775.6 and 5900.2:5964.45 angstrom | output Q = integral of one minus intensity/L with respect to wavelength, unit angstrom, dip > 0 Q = -2.24 angstrom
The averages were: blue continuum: 10.4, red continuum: 9.93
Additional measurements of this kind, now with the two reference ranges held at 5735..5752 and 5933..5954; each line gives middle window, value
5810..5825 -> -0.7 angstrom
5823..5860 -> -1.5 angstrom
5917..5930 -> -0.2 angstrom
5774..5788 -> 0.2 angstrom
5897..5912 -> 1.1 angstrom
